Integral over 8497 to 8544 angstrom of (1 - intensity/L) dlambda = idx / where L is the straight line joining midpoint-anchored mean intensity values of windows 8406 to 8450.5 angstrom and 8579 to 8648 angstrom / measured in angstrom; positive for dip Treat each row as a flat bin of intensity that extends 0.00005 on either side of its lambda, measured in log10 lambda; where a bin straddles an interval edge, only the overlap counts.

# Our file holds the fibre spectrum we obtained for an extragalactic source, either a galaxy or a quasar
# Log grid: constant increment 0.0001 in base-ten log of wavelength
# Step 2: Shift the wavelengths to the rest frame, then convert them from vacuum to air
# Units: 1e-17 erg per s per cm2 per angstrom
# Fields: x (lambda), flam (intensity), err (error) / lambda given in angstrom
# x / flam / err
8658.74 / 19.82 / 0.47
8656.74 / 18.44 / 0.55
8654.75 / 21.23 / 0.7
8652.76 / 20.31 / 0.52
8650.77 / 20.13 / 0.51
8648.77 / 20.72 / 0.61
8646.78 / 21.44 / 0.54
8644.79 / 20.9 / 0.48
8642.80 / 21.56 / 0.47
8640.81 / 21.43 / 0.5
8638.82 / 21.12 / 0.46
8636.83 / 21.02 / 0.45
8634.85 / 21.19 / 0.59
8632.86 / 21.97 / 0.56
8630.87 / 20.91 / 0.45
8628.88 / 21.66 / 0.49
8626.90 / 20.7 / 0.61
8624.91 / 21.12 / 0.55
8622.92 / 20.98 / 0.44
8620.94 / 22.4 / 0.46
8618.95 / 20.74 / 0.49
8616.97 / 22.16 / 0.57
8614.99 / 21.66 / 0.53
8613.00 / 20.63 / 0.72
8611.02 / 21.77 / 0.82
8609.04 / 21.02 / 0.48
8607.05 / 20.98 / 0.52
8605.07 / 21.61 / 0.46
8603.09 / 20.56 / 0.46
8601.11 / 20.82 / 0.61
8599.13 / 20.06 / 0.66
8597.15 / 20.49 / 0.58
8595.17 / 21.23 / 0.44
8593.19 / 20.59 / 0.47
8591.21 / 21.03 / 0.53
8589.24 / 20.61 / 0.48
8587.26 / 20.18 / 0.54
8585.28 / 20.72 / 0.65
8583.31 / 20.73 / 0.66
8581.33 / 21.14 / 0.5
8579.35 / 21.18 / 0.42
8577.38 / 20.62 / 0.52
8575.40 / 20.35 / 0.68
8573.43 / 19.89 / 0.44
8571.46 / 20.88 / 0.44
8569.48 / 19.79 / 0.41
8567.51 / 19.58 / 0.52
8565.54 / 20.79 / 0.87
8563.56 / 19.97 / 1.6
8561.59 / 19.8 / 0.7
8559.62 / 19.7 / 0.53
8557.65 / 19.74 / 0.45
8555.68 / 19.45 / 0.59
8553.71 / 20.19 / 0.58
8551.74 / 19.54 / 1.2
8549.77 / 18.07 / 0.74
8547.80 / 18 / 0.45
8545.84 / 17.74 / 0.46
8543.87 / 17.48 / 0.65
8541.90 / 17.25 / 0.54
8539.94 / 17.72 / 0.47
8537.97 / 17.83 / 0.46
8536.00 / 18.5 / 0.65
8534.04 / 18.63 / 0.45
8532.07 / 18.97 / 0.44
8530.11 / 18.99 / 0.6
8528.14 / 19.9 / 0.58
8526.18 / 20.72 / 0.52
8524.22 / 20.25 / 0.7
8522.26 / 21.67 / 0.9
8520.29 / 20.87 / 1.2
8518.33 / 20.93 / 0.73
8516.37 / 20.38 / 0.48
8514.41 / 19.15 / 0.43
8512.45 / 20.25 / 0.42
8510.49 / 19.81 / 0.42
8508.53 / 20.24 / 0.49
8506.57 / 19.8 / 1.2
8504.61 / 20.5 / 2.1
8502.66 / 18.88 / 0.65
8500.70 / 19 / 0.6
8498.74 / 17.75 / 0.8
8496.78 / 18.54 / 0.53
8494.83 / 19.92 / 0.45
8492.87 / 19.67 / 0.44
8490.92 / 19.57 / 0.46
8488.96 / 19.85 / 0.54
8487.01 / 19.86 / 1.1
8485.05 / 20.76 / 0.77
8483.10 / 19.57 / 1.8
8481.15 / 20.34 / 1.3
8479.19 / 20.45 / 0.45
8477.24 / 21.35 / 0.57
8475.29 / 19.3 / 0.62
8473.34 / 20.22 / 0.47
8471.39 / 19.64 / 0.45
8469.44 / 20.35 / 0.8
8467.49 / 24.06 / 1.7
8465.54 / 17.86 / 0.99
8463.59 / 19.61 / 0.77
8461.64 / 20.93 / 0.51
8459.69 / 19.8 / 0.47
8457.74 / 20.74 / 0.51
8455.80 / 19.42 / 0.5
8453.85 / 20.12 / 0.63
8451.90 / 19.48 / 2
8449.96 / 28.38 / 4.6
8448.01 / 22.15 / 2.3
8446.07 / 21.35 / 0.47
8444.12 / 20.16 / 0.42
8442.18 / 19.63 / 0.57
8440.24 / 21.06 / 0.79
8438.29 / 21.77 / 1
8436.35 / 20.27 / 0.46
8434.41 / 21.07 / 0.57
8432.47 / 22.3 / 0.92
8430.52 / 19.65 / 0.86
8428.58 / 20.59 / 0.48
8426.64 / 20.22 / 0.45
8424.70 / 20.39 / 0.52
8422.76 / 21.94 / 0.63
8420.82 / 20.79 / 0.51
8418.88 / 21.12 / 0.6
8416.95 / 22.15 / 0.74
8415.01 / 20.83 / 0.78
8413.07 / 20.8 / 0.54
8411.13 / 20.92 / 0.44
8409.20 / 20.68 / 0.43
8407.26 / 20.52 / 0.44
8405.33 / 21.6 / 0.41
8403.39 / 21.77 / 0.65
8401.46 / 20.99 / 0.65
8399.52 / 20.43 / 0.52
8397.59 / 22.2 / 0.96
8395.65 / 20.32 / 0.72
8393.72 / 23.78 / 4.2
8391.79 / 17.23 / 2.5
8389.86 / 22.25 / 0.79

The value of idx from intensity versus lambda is 3.8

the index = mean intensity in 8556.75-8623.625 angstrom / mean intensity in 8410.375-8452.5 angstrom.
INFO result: 0.98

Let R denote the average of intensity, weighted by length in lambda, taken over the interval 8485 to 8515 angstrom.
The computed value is 19.6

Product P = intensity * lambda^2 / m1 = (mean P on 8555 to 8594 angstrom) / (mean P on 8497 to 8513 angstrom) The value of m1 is 1.06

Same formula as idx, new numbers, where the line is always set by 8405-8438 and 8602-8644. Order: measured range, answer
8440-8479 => 0.4 angstrom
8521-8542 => 1.9 angstrom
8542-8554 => 1.6 angstrom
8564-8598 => 1.0 angstrom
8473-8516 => 2.7 angstrom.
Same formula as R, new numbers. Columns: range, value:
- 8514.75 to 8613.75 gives 20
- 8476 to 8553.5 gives 19.5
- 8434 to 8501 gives 20.4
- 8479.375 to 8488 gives 20.2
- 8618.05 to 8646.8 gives 21.3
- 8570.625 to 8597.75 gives 20.7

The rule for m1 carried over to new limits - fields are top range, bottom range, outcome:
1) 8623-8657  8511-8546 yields 1.11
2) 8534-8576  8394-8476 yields 0.94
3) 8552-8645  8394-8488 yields 1.03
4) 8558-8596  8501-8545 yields 1.06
